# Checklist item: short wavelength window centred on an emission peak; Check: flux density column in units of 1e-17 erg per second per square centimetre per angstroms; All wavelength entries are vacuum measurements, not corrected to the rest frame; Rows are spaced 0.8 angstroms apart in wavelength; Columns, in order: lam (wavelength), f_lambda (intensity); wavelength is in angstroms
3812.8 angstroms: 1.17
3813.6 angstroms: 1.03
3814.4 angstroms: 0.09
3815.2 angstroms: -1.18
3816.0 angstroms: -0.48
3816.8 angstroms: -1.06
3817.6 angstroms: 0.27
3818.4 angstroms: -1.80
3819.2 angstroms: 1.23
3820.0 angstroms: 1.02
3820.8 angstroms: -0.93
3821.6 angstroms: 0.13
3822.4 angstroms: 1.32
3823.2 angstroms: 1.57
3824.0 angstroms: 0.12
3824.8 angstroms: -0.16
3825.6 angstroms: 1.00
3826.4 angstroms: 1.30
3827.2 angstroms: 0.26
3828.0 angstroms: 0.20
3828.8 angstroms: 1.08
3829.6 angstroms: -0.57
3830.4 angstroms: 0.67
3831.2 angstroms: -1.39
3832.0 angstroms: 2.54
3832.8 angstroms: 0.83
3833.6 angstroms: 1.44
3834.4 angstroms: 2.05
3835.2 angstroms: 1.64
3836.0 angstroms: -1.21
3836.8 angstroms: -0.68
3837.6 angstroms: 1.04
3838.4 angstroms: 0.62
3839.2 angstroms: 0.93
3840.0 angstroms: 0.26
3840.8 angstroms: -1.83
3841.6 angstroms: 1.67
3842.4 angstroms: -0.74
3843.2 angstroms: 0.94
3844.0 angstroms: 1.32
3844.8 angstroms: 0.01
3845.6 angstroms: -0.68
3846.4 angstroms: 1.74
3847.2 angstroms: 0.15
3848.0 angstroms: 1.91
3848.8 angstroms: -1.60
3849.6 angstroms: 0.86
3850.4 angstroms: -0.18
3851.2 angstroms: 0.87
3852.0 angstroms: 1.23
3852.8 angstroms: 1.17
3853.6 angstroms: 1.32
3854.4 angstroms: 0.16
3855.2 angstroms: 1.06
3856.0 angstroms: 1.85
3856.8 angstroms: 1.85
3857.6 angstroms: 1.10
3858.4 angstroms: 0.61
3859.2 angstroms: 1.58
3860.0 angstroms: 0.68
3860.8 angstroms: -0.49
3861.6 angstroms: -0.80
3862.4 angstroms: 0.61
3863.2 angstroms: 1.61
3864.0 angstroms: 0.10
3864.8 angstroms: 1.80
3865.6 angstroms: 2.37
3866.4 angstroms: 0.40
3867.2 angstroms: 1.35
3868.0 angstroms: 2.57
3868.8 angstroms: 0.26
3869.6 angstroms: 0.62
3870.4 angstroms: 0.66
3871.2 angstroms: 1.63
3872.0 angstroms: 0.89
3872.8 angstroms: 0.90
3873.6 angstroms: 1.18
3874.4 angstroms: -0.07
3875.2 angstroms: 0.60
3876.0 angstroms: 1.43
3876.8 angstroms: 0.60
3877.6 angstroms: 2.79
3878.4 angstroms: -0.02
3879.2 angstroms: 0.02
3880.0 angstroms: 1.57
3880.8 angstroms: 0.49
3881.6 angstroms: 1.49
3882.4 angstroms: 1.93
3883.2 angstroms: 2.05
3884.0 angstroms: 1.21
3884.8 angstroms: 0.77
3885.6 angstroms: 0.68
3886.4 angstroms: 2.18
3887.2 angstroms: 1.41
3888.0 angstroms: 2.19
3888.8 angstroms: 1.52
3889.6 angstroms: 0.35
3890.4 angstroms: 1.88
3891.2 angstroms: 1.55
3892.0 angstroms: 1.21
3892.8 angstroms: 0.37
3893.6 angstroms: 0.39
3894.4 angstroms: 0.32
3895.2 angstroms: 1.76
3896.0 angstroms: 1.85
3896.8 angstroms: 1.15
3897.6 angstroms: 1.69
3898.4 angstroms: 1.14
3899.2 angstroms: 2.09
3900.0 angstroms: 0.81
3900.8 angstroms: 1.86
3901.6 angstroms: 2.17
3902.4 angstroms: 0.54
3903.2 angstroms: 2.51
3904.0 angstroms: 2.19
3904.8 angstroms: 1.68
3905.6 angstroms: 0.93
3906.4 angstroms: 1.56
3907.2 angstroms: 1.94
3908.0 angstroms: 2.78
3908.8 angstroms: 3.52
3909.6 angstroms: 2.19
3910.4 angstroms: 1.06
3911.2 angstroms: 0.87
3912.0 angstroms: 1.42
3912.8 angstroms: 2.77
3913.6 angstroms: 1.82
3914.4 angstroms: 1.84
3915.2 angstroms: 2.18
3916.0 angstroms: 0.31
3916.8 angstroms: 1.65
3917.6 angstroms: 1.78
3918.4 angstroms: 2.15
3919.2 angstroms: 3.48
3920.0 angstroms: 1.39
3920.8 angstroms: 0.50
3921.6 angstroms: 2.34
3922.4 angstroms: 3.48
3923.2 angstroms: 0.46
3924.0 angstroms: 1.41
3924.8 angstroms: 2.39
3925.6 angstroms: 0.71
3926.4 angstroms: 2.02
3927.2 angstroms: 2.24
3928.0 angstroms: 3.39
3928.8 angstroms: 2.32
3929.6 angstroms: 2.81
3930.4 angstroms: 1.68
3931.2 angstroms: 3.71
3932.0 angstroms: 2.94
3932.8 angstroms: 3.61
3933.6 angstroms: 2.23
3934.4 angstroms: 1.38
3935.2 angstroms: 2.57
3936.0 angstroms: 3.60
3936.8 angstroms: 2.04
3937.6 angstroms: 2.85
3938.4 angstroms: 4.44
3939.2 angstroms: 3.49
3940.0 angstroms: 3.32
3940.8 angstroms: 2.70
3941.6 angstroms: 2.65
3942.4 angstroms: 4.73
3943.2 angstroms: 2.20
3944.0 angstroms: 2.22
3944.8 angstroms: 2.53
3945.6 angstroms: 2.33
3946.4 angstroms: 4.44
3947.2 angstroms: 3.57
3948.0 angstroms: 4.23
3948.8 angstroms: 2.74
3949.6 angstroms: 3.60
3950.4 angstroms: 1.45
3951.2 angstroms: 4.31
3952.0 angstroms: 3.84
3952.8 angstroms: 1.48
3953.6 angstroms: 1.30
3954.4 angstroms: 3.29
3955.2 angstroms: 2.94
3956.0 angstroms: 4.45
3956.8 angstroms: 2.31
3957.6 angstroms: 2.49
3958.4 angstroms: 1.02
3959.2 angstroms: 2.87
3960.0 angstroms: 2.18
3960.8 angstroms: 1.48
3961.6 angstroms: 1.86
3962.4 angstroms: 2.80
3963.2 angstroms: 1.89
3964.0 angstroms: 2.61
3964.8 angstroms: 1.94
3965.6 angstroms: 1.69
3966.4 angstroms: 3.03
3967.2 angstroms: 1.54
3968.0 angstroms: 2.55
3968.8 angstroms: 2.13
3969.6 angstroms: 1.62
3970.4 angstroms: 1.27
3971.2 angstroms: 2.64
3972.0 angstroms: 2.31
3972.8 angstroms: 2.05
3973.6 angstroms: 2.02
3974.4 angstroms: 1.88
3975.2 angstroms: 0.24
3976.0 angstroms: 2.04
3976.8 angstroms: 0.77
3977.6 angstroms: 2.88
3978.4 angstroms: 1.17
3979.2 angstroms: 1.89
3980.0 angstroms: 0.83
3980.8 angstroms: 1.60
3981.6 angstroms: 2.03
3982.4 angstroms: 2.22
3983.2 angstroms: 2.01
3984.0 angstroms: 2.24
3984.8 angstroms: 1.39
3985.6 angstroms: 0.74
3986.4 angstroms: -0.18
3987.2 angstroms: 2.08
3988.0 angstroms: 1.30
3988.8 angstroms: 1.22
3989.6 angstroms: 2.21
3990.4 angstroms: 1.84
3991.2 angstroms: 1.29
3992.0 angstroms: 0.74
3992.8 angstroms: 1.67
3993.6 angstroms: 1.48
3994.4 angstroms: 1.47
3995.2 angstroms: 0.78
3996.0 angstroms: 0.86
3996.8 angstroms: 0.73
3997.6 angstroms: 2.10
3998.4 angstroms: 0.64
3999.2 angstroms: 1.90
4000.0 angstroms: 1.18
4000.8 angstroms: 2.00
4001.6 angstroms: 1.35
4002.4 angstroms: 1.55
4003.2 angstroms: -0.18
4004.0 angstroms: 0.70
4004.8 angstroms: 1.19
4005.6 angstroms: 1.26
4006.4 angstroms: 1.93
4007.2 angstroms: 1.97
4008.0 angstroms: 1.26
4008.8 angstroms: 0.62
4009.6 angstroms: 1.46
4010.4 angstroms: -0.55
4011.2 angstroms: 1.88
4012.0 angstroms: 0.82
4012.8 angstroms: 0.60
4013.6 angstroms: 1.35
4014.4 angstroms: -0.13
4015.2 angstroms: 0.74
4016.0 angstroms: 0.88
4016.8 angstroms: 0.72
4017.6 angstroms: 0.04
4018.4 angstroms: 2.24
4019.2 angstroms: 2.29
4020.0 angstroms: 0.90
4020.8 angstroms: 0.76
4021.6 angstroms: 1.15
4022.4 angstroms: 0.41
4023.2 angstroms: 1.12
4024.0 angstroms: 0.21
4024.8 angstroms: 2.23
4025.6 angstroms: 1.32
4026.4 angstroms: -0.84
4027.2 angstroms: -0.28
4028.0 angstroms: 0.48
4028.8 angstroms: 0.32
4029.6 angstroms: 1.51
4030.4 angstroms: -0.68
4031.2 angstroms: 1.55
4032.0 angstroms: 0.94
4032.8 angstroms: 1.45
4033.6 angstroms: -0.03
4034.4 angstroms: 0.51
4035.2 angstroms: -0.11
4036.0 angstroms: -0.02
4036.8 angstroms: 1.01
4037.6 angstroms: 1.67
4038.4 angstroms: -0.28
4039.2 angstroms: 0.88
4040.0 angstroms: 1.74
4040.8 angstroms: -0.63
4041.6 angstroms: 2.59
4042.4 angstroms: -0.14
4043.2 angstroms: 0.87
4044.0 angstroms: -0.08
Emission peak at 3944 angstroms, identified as C IV 1549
